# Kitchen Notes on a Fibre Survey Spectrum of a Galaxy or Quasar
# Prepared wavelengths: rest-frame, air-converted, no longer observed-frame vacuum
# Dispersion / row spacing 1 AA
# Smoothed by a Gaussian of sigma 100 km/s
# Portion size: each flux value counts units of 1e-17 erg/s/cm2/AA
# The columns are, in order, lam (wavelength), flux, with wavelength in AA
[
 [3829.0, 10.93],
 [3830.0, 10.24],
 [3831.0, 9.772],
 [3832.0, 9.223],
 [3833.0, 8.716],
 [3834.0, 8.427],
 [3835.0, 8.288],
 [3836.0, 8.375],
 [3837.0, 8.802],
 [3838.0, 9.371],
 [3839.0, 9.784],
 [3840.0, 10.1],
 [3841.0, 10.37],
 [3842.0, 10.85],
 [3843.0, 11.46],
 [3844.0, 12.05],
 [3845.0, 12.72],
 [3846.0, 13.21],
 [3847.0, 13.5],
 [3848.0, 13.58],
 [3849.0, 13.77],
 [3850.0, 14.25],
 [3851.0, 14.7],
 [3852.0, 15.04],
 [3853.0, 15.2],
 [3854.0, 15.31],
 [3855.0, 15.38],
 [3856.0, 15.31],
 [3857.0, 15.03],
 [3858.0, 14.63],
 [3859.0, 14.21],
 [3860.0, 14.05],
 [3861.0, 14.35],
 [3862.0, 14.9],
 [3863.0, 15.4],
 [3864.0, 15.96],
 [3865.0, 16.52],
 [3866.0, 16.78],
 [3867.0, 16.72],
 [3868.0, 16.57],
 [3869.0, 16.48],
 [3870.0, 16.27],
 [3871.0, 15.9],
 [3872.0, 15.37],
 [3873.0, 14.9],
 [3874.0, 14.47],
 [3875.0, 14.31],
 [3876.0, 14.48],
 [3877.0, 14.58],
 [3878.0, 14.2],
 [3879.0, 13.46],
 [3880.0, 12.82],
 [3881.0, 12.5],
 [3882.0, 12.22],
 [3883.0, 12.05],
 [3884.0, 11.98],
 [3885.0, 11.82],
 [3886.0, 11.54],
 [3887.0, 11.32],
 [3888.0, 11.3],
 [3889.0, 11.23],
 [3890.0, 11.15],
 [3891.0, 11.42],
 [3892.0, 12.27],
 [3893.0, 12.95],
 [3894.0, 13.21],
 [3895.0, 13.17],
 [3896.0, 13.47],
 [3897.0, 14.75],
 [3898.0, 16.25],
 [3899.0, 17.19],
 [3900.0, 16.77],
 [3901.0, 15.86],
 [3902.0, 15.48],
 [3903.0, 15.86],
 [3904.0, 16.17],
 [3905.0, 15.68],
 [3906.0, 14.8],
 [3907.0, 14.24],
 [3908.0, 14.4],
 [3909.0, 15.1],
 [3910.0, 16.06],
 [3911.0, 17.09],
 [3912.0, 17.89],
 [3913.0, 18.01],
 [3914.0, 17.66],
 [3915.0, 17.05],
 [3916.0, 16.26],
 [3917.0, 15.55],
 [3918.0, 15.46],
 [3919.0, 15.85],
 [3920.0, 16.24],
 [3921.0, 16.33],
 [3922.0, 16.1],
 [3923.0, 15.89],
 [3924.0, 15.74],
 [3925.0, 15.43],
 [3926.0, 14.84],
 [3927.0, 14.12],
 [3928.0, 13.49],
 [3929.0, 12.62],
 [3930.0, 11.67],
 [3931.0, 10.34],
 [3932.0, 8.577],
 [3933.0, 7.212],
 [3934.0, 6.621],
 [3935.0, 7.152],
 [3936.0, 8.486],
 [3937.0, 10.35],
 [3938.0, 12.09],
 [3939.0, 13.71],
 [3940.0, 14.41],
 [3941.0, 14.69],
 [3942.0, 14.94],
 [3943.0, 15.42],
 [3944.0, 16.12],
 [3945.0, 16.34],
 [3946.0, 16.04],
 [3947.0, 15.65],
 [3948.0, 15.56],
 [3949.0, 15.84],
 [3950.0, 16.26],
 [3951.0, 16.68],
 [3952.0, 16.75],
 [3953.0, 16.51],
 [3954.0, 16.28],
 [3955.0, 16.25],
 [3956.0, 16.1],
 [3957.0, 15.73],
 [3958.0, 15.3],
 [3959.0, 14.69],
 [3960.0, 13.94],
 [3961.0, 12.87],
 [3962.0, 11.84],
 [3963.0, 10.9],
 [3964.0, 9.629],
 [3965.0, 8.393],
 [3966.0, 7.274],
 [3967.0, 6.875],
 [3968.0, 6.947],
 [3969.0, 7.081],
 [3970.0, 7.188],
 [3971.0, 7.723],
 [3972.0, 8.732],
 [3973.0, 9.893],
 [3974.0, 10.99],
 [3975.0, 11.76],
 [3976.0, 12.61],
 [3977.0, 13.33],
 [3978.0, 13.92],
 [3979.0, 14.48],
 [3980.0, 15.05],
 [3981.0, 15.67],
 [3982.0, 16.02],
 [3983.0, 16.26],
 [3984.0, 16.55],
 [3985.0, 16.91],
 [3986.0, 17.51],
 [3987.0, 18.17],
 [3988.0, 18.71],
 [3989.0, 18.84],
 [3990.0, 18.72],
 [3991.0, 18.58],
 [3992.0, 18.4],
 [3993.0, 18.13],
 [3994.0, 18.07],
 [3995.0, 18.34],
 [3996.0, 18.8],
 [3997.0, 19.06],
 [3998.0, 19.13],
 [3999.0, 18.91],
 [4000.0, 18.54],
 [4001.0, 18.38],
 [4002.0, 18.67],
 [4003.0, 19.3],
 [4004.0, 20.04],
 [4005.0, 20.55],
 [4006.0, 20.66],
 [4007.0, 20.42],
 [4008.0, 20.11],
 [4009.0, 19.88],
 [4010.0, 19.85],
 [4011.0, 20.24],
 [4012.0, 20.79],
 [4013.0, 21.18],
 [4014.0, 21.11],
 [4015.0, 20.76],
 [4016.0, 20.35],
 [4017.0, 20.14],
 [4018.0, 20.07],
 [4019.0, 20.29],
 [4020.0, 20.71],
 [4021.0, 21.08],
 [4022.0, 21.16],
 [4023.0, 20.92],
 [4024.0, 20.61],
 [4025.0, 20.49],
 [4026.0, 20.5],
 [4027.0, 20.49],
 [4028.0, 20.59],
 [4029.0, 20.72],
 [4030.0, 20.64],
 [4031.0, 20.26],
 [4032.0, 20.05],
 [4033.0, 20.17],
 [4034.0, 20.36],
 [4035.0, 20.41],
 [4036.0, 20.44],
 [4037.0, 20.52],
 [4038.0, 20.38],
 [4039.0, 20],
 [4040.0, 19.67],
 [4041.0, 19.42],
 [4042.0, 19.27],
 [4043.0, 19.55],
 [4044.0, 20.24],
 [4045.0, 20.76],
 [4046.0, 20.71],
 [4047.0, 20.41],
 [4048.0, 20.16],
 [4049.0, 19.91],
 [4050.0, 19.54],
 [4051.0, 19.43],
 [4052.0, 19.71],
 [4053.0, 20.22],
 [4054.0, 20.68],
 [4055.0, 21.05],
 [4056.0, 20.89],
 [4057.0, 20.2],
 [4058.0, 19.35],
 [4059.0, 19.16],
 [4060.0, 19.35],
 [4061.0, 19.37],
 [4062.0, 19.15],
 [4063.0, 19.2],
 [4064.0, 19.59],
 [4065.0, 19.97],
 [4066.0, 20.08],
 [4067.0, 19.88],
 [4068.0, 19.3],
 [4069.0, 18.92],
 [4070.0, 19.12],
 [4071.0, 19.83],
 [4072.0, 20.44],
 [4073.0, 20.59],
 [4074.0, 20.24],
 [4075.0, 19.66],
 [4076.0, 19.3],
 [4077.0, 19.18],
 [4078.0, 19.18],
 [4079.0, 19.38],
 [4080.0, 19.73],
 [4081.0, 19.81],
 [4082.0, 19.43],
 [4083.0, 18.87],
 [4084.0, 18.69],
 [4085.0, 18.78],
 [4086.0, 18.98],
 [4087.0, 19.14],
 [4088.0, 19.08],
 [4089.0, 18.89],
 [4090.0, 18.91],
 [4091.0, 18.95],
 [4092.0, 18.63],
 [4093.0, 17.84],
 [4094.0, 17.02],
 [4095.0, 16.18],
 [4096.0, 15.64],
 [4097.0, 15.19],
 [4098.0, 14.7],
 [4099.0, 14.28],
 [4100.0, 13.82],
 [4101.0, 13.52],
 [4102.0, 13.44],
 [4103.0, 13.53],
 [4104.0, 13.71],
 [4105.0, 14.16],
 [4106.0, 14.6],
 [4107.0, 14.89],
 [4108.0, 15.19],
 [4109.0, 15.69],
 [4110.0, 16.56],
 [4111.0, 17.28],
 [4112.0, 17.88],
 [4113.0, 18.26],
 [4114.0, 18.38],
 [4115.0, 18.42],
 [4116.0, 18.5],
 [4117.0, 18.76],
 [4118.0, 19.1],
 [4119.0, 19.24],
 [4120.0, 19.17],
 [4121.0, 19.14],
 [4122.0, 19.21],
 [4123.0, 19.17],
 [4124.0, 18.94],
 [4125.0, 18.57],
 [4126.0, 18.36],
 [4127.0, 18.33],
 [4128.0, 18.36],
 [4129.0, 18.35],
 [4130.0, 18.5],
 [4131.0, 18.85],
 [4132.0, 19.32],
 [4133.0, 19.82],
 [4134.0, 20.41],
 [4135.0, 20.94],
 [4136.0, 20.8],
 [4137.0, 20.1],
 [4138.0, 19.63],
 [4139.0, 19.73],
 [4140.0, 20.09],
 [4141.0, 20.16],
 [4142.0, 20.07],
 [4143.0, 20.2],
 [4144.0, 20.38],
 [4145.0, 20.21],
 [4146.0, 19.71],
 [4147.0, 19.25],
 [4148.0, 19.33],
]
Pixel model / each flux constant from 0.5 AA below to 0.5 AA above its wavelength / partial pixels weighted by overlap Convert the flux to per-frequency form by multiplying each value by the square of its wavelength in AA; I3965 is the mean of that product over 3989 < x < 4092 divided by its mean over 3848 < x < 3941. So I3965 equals 1.5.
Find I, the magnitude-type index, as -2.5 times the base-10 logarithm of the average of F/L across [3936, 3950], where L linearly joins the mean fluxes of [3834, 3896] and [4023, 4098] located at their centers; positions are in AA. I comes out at 0.091 mag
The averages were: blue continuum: 13.3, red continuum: 19.6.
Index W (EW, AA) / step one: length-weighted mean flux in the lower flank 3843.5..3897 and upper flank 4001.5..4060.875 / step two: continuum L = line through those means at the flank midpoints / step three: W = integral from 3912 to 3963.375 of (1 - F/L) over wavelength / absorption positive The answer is 6.98 AA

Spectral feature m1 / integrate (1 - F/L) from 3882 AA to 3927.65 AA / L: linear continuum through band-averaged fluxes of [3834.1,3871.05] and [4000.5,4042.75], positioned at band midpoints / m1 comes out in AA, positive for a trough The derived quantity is 2.8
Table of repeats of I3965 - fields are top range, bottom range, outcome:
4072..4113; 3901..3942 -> 1.33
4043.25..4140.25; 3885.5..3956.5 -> 1.41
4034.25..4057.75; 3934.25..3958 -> 1.45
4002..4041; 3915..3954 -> 1.52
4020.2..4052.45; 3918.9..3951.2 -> 1.57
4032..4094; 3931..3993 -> 1.53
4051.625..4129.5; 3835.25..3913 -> 1.46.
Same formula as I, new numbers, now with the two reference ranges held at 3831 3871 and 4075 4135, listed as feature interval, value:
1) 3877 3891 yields 0.13 mag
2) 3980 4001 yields -0.14 mag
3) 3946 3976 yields 0.21 mag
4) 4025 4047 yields -0.22 mag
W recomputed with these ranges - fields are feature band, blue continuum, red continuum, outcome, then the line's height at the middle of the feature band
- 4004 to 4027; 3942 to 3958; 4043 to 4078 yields -2.8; 18.3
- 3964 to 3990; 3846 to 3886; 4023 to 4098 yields 7.0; 17.4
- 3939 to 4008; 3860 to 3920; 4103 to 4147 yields 3.6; 16.1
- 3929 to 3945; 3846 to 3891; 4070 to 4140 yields 3.8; 15.3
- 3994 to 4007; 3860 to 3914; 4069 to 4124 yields -2.3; 16.3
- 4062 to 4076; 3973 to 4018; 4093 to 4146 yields -1.4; 17.9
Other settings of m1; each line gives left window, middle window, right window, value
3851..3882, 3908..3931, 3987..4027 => 1.7 AA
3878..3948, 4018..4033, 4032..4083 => -1.6 AA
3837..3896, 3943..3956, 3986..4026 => 0.8 AA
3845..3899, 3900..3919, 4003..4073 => -0.7 AA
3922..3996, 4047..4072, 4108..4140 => -4.4 AA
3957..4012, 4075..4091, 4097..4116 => -3.8 AA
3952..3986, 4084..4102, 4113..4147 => 0.8 AA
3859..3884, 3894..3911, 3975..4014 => 0.3 AA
